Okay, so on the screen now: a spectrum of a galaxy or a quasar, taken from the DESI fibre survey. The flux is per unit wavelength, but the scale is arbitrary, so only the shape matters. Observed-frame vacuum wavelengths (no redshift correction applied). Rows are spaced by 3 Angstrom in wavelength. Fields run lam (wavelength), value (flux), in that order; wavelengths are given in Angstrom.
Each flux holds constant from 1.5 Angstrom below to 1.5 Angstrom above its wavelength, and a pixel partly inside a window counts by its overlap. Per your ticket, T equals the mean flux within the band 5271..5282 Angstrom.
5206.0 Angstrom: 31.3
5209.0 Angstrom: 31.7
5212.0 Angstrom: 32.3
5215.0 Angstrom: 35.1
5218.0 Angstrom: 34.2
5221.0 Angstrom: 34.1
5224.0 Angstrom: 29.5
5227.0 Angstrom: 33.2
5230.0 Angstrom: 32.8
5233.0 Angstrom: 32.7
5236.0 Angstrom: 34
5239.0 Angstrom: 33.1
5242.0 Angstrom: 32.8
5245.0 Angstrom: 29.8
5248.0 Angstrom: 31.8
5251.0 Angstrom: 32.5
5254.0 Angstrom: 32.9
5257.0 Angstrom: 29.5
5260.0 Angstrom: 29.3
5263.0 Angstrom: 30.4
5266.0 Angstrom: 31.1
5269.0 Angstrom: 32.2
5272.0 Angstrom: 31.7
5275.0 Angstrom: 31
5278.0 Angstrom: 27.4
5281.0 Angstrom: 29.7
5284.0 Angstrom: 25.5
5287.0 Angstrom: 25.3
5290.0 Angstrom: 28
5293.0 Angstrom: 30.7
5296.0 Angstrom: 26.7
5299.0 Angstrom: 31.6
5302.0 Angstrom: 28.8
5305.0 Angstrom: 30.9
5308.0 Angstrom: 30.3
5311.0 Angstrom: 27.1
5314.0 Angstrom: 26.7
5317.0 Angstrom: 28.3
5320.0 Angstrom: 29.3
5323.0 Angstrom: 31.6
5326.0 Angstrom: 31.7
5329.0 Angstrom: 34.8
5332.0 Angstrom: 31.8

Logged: 29.9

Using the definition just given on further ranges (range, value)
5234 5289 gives 30.6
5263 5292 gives 29.2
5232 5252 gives 32.4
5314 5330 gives 30.6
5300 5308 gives 30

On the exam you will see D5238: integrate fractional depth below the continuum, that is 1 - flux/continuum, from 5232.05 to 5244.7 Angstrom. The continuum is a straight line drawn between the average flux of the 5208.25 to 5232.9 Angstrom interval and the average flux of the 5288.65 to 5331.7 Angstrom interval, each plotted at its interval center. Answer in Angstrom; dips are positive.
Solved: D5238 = -0.2 Angstrom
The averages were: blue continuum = 32.9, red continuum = 29.8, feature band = 32.9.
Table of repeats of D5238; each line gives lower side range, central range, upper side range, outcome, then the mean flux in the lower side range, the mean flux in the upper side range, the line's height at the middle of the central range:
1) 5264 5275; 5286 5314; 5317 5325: 1.7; 31.5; 30.1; 30.7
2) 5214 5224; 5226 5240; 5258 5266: -0.3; 33.7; 30.1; 32.5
